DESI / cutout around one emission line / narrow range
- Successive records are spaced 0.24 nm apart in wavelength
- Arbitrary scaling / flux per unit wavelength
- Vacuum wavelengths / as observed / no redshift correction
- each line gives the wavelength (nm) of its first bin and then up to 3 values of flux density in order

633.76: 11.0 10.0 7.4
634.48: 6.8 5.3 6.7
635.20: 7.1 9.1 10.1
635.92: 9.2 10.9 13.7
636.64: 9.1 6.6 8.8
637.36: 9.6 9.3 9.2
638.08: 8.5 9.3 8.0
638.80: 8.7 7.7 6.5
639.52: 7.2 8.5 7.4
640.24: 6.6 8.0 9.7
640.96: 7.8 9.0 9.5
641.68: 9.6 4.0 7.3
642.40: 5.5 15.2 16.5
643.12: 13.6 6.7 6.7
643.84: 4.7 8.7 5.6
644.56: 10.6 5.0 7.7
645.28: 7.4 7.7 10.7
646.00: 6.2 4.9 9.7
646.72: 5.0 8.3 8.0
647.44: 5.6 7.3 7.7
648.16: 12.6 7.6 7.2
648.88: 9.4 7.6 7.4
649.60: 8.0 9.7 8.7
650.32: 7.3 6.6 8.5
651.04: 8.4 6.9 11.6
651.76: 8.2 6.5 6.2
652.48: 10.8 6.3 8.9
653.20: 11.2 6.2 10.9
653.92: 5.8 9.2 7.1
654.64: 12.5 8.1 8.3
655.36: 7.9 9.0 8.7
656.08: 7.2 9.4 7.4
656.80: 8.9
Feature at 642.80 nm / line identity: H-beta 4861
